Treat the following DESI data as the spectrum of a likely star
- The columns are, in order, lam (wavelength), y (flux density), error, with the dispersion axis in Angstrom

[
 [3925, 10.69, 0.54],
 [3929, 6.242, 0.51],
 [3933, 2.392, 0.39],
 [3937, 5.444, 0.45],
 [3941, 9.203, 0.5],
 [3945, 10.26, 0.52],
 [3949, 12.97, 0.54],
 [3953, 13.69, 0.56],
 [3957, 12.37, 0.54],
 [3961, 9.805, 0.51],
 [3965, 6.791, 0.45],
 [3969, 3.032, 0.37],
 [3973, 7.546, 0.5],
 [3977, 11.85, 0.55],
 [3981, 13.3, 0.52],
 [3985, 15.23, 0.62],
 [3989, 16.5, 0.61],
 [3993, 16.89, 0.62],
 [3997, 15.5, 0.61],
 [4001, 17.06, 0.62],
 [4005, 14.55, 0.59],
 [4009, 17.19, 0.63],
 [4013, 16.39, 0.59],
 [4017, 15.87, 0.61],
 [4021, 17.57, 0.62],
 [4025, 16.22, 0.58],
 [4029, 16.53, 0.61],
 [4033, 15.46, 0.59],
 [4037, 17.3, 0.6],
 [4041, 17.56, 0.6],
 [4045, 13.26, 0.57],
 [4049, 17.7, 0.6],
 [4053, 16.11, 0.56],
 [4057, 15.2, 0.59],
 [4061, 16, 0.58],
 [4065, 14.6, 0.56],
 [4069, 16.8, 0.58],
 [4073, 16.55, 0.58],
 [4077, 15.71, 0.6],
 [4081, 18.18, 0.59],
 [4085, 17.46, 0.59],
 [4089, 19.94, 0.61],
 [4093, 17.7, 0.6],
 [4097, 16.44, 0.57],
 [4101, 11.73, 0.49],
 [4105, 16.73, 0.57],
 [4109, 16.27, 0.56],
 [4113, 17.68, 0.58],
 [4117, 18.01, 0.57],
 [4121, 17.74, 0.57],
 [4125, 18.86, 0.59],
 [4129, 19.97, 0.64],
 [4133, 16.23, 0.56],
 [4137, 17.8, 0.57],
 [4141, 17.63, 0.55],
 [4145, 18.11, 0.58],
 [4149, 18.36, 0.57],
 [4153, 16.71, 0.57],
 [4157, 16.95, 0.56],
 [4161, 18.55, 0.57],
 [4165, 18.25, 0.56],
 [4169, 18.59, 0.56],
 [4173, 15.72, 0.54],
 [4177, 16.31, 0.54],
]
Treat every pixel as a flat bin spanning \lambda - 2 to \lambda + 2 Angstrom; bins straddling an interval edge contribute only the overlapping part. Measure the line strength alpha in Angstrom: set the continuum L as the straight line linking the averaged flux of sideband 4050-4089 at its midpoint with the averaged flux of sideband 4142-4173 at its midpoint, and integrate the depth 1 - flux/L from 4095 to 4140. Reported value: 0.4 Angstrom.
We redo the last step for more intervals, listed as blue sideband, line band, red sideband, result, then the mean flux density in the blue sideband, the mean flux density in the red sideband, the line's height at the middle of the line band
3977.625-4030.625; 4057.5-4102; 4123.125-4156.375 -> 1.3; 15.9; 17.9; 17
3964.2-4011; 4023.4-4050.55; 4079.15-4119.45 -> -2.6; 13.1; 17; 14.8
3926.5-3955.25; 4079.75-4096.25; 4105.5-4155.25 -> -2.6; 8.67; 17.7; 15.7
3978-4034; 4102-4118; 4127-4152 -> 0.7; 16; 18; 17.5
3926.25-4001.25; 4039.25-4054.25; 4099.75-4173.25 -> -2.4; 10.7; 17.5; 13.9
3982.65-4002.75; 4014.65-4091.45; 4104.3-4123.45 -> 1.1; 16.2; 17.4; 16.8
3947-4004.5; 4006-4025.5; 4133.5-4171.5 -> -4.3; 12.4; 17.8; 13.6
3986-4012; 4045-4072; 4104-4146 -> 1.7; 16.2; 17.7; 17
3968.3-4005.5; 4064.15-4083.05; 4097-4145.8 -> -0.7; 13.4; 17.2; 15.8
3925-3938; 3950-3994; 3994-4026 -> -1.7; 5.56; 16.3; 11.1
